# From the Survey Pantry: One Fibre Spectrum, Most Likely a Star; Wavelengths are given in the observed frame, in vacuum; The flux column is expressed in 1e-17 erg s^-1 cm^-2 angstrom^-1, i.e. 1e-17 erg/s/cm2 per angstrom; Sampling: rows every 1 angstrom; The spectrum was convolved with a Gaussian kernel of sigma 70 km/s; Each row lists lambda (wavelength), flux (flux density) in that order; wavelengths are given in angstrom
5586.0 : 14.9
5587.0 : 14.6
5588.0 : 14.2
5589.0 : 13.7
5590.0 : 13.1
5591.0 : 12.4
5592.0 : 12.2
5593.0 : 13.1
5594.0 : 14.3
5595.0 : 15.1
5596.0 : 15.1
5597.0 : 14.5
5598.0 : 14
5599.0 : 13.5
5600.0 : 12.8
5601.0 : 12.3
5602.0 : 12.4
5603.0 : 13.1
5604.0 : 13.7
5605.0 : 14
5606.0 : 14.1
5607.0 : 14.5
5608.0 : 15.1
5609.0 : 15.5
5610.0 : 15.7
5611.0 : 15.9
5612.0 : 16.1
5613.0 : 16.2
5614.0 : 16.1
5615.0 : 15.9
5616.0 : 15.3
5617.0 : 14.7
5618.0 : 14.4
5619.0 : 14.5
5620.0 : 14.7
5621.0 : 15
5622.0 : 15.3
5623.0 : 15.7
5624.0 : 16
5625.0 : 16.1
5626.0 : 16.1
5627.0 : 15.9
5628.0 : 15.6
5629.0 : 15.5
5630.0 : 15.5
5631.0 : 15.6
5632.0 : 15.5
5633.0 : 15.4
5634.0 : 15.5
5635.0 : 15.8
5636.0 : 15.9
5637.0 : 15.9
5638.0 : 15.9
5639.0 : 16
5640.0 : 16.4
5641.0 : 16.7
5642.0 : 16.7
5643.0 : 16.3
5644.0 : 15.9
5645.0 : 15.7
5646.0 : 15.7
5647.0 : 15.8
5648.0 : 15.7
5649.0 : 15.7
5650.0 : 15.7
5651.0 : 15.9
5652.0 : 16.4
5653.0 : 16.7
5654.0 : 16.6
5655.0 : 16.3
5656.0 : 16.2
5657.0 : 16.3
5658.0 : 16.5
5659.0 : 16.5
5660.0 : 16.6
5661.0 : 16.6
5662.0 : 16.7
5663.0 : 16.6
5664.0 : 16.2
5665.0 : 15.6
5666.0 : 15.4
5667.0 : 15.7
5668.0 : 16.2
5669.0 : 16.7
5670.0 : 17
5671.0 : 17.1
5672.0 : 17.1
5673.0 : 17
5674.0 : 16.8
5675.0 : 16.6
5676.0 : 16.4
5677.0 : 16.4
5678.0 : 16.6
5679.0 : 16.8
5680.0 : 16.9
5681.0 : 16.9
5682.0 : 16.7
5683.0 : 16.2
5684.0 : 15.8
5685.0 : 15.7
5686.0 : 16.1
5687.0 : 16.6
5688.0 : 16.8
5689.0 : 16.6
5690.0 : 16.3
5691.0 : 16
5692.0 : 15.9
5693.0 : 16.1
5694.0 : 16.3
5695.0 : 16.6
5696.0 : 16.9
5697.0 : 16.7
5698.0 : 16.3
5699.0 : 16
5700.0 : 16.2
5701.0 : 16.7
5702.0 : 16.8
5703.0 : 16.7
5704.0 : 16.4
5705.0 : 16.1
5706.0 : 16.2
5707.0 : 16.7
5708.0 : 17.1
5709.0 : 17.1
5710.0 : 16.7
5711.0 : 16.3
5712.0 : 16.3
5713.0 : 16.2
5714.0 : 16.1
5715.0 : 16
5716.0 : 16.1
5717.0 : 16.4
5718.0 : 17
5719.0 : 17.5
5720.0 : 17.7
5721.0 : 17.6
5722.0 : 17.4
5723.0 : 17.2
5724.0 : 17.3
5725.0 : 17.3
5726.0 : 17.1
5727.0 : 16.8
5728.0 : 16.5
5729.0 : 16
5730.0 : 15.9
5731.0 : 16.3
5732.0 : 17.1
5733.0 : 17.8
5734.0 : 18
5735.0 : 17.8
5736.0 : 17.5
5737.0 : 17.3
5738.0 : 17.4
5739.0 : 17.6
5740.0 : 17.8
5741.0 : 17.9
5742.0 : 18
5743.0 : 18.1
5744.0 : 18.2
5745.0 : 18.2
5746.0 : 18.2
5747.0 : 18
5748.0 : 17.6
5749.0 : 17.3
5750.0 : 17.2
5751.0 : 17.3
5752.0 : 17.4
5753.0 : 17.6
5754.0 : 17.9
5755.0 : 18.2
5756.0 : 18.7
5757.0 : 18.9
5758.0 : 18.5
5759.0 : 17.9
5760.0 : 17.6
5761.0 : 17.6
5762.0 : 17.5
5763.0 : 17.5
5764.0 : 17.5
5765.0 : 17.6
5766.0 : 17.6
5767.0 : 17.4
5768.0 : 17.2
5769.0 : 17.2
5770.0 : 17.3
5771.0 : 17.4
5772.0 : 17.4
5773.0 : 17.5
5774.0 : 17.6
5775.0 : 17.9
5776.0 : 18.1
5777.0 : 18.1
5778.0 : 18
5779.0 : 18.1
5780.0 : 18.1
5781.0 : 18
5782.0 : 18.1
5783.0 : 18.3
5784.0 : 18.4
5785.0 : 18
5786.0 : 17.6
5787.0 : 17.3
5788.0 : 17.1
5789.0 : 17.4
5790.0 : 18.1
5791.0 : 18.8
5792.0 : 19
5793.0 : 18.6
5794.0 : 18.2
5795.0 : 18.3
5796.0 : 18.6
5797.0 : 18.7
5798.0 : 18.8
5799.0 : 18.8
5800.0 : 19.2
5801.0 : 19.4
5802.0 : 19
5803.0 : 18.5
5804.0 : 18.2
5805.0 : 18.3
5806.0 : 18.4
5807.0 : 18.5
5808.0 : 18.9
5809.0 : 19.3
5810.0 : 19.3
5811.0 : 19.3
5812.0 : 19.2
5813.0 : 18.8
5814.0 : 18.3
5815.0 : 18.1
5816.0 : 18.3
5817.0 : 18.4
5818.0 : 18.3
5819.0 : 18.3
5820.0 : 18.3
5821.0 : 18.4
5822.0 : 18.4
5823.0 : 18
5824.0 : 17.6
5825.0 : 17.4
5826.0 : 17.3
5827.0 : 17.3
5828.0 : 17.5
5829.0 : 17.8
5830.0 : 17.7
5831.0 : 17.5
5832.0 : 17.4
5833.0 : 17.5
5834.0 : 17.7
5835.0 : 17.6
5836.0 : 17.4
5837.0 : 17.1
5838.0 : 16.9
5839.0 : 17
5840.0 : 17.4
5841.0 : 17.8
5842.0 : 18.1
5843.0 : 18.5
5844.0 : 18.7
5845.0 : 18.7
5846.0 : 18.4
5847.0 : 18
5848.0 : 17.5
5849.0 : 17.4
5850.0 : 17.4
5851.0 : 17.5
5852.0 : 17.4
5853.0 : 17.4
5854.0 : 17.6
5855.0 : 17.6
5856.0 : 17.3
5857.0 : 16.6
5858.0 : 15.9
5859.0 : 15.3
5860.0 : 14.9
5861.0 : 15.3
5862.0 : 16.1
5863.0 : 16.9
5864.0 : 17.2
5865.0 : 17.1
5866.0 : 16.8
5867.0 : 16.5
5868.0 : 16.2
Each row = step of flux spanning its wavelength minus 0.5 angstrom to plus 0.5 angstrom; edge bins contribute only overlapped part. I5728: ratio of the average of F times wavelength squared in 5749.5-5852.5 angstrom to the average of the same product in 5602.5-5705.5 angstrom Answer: 1.18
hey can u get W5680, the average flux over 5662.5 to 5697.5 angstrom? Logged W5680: 16.4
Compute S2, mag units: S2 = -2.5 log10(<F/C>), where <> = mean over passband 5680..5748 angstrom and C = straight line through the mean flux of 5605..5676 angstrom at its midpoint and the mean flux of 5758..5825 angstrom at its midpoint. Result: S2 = 0.010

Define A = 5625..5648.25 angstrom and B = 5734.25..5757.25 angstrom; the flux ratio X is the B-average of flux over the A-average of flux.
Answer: 1.1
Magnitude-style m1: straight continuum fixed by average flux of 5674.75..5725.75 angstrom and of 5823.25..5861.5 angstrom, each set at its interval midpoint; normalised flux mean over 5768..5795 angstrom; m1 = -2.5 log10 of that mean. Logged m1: -0.05 mag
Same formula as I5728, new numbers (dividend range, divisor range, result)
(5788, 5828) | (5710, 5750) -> 1.10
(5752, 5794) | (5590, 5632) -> 1.29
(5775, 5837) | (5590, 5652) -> 1.29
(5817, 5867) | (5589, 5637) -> 1.28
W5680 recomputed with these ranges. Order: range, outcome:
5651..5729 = 16.5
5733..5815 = 18.1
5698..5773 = 17.2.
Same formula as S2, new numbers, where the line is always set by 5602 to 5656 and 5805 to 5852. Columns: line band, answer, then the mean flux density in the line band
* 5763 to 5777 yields -0.02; 17.5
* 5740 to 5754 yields -0.05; 17.8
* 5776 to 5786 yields -0.04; 18.1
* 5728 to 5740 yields -0.02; 17.2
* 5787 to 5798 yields -0.04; 18.3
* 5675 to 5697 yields -0.01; 16.4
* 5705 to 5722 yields -0.01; 16.7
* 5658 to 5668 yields -0.02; 16.2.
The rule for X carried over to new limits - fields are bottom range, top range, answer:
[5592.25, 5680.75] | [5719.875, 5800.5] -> 1.14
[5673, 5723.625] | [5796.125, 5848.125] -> 1.10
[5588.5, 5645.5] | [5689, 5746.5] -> 1.13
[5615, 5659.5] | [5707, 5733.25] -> 1.06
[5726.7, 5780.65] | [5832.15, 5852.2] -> 1.00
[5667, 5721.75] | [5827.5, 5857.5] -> 1.06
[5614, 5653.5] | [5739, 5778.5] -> 1.13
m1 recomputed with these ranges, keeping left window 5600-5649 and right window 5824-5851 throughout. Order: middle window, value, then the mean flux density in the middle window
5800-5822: -0.08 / 18.6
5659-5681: -0.05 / 16.5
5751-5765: -0.07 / 17.9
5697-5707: -0.02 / 16.4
